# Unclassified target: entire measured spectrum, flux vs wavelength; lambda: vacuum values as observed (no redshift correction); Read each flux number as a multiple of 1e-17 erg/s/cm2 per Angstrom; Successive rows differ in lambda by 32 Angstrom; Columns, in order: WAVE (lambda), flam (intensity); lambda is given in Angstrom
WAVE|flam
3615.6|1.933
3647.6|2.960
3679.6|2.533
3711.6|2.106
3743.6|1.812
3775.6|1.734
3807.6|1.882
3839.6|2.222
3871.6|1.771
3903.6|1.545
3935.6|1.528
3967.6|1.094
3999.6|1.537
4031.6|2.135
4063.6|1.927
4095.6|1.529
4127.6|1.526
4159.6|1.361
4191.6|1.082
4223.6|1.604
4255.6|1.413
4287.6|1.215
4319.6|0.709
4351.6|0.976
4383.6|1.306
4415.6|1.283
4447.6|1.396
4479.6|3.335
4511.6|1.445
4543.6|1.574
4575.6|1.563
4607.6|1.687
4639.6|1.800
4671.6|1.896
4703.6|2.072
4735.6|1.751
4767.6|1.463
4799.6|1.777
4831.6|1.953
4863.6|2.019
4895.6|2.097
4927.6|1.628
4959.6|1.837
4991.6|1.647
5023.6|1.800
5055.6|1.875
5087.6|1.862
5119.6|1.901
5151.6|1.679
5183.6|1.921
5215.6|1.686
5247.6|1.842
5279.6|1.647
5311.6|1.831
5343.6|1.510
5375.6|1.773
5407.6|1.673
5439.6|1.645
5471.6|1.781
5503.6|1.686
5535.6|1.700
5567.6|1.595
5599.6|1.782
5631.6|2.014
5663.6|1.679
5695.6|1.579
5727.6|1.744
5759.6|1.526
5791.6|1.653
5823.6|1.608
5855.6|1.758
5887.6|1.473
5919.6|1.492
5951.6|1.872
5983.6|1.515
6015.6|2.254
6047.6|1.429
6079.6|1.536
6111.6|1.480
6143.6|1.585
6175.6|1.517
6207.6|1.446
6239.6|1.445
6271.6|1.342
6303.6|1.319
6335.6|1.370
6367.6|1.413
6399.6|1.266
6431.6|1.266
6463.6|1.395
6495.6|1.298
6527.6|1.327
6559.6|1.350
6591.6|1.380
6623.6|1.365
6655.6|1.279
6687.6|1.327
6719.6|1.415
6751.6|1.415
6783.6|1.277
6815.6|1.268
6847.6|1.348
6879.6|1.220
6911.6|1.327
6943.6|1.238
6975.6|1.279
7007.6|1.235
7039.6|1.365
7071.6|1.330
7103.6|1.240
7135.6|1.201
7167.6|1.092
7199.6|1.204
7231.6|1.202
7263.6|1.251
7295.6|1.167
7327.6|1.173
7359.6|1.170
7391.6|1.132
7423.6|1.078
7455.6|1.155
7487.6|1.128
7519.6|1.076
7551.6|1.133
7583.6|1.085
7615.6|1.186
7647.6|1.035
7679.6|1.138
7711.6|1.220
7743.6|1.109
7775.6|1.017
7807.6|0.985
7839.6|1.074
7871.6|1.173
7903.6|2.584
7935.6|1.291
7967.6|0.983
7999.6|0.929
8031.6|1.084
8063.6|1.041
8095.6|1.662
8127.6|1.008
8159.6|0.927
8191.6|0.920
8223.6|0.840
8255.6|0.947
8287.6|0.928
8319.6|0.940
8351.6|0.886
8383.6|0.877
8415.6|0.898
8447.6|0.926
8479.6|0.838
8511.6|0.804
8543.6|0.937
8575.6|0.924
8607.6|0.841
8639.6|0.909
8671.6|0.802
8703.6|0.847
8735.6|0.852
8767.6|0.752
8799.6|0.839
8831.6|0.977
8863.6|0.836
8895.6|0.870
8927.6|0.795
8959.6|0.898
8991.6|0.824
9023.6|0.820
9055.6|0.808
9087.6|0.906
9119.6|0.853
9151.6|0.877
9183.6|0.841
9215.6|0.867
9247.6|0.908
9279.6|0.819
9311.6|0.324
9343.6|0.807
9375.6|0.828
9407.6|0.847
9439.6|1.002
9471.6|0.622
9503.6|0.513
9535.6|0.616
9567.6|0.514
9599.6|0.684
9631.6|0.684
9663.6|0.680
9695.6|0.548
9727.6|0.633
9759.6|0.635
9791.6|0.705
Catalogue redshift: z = 0.203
